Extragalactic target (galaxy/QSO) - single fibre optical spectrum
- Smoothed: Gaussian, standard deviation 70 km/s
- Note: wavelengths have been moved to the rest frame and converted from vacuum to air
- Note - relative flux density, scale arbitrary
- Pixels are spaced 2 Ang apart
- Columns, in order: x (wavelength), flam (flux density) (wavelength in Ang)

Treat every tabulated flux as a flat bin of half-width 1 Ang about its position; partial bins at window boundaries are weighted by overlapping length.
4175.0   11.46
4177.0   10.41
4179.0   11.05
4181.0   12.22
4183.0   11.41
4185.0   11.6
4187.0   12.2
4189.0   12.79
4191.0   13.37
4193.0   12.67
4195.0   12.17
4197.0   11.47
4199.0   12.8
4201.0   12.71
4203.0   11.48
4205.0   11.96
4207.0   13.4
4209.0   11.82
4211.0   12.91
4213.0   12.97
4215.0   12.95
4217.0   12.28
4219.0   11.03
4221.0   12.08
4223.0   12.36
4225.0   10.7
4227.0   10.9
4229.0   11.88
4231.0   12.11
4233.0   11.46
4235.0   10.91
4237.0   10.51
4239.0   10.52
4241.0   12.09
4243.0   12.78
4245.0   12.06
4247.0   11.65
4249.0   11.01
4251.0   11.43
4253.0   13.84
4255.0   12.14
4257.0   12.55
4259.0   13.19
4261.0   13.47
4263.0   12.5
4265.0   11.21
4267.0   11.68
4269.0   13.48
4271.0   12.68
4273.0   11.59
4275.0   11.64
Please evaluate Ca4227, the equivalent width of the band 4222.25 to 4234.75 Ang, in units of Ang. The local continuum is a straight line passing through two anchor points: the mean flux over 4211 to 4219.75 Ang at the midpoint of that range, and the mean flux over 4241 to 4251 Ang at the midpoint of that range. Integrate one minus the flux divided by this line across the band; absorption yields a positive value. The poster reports 0.7 Ang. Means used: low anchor 12.4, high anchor 11.9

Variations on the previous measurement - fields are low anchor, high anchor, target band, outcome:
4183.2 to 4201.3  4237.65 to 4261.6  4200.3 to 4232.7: 0.6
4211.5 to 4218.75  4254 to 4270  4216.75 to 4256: 2.7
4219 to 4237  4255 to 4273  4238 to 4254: 0.1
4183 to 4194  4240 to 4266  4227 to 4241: 1.2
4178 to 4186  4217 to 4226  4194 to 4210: -0.9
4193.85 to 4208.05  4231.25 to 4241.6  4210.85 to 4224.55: -0.6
